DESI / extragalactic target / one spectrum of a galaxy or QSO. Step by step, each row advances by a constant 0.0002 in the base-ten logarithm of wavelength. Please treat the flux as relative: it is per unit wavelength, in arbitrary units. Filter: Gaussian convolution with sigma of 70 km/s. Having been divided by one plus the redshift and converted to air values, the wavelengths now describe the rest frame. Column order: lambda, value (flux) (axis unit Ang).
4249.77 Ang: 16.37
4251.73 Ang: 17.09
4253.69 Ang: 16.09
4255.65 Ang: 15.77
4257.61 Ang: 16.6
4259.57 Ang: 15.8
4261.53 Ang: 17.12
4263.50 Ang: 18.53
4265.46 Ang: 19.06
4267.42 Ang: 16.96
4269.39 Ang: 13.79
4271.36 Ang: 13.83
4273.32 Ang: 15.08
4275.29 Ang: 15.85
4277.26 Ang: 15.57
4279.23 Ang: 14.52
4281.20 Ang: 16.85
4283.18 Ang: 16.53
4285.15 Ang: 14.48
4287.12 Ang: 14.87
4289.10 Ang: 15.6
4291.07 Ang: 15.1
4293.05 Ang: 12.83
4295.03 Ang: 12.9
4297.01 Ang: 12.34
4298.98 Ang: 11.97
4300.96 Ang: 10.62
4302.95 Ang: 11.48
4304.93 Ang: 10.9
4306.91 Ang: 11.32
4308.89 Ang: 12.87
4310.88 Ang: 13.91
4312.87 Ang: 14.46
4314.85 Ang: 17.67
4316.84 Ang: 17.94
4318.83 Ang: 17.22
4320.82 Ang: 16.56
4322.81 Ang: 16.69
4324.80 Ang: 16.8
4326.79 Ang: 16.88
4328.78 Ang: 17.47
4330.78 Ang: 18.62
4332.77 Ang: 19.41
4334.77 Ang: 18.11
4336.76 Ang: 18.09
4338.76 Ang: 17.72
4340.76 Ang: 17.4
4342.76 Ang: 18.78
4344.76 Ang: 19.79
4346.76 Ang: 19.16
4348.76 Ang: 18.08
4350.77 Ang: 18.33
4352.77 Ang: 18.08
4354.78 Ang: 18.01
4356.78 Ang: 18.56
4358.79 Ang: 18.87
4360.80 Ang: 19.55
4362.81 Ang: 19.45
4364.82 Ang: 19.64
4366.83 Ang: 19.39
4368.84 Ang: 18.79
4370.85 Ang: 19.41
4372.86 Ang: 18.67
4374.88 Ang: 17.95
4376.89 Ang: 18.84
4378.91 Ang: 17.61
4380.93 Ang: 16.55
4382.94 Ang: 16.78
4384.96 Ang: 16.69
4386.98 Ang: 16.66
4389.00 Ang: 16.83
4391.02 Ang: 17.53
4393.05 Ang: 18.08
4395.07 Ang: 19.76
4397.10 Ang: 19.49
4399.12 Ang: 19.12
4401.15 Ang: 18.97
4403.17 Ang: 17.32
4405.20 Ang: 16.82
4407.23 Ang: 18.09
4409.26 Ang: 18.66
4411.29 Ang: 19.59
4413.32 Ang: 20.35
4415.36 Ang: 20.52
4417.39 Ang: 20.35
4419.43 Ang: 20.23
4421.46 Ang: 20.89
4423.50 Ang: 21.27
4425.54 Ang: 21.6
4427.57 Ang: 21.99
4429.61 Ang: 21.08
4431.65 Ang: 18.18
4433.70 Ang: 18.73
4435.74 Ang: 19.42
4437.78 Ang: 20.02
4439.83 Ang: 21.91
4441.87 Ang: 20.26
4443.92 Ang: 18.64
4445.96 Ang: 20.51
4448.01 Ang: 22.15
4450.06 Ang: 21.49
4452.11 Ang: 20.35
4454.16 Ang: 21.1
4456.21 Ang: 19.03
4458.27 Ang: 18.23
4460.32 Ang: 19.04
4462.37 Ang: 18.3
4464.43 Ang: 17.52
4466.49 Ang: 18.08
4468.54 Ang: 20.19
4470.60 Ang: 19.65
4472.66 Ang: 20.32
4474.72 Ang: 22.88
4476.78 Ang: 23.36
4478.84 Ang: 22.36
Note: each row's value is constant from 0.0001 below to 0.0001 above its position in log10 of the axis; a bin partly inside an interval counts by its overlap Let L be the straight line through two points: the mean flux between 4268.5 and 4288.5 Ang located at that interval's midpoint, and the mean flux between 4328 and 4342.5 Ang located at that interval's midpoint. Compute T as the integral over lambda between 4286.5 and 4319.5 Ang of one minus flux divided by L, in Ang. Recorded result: 5.5 Ang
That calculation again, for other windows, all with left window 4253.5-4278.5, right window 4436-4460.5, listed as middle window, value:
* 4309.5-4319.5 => 0.7 Ang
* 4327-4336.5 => -0.3 Ang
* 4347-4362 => -0.3 Ang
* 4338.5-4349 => -0.4 Ang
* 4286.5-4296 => 1.4 Ang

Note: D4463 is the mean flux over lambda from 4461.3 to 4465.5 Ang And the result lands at 17.9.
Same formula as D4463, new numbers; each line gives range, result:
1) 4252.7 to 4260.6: 16.1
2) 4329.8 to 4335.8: 18.7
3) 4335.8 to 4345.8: 18.4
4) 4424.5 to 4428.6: 21.8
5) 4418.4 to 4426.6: 21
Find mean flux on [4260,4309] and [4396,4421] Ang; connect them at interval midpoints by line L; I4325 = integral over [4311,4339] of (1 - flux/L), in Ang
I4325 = -2.2 Ang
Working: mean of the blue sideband 14.5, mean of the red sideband 19.2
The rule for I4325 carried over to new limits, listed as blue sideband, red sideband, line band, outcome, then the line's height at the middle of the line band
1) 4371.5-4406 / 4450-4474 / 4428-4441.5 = -0.83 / 18.8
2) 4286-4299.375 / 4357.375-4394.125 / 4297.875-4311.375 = 2.44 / 14.4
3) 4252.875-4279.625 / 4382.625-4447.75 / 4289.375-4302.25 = 3.04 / 16.7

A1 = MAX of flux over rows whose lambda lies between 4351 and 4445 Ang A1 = 21.99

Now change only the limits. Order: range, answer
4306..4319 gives 17.94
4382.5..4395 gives 18.08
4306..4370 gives 19.79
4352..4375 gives 19.64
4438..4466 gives 22.15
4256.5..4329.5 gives 19.06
